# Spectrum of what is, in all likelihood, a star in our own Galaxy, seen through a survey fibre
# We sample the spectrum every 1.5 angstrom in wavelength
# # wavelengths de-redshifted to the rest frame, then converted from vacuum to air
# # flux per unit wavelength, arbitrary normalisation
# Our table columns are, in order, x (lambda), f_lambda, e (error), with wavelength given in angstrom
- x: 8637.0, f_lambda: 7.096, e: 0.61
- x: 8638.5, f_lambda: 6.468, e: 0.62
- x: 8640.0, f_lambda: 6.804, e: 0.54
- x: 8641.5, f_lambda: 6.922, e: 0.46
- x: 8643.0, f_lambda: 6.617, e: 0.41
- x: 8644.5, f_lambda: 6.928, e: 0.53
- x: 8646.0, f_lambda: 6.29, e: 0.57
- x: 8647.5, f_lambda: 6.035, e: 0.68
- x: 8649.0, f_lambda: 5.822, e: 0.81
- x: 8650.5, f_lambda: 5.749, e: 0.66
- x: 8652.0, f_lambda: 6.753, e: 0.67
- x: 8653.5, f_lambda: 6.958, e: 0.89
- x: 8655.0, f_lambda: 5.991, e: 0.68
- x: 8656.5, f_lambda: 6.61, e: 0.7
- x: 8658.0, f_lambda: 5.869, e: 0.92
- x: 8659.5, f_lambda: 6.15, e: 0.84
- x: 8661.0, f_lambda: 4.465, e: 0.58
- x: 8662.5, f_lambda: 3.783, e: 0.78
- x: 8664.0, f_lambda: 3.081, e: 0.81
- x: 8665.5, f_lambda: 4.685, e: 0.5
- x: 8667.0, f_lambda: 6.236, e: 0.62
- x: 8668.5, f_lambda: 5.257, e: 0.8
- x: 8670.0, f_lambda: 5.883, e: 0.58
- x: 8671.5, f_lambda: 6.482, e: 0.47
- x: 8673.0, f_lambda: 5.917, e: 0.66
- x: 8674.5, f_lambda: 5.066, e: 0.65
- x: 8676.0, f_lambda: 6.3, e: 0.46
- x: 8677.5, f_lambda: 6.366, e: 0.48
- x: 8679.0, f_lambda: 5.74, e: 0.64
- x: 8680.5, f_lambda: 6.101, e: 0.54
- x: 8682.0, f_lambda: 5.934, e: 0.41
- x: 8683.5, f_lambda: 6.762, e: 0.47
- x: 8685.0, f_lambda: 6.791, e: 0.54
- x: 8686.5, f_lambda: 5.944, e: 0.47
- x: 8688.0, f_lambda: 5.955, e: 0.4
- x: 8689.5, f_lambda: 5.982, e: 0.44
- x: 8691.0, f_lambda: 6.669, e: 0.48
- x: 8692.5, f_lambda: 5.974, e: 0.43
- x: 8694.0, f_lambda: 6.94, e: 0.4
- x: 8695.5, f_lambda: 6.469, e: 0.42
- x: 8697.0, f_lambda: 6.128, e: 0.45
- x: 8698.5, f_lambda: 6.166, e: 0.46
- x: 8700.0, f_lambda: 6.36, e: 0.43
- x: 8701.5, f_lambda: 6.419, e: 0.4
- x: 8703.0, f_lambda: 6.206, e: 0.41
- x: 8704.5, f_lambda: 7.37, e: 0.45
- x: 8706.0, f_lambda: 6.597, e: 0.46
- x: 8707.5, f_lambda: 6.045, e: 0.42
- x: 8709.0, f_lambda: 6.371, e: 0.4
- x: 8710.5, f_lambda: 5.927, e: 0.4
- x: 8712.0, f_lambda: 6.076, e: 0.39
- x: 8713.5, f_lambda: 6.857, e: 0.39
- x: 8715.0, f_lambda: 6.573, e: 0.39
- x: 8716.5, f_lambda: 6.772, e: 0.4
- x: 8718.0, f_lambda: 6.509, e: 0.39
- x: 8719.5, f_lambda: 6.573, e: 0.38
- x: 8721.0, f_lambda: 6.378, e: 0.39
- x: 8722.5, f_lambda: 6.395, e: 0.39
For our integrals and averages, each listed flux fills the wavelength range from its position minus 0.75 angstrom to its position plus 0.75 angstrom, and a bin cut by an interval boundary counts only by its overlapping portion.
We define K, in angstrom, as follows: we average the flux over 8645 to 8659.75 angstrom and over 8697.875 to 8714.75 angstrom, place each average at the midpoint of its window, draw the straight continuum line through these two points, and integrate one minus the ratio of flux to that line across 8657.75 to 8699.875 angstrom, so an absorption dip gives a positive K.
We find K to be 3.3 angstrom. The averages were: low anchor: 6.24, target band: 5.83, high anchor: 6.41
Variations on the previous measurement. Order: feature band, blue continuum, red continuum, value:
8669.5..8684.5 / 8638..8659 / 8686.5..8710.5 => 0.7 angstrom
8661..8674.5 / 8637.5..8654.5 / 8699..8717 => 2.8 angstrom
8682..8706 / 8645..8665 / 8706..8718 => -0.9 angstrom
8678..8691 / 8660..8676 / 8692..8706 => -0.7 angstrom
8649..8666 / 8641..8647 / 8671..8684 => 2.5 angstrom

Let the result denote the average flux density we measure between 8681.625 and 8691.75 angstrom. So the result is 6.3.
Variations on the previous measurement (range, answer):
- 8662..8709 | 6.01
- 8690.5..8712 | 6.39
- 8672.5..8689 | 6.08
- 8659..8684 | 5.52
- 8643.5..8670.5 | 5.7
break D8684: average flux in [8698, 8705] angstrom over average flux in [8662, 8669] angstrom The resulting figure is 1.4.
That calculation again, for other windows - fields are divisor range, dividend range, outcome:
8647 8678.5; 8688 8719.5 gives 1.13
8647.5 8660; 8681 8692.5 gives 1.01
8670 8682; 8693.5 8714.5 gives 1.07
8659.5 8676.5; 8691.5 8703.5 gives 1.21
